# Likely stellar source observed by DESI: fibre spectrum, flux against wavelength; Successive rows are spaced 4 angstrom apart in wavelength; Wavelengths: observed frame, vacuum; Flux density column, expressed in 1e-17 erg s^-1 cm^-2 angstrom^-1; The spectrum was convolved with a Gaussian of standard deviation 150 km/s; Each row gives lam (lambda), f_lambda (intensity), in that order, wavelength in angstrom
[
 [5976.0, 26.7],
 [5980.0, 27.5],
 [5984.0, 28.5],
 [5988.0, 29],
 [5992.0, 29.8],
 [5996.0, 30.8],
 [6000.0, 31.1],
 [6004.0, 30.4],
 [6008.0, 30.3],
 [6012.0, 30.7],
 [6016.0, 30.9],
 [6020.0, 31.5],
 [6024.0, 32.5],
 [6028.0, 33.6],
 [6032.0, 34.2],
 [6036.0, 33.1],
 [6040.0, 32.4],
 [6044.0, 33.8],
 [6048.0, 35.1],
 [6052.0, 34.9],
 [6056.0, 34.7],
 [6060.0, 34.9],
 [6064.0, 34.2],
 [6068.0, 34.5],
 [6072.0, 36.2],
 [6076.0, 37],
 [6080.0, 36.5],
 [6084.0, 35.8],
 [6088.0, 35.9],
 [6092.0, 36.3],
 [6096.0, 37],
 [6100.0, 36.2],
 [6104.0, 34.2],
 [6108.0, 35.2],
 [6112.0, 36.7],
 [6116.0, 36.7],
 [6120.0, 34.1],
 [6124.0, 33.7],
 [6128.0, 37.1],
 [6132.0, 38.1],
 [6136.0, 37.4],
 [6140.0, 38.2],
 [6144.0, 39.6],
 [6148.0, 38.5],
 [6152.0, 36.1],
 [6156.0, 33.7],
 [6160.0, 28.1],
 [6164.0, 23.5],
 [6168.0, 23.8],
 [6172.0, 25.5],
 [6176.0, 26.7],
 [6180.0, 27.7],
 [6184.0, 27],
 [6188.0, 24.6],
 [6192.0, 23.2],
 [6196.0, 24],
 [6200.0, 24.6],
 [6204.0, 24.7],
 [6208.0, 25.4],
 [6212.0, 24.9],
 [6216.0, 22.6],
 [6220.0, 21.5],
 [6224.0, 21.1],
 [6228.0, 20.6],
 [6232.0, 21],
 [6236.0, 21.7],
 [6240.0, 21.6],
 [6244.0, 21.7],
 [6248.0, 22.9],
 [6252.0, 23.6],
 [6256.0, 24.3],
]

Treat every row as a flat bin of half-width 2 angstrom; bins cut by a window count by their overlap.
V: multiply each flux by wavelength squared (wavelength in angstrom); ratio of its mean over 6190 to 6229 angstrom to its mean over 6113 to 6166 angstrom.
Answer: 0.68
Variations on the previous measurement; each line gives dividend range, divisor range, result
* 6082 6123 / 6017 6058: 1.09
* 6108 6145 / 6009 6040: 1.17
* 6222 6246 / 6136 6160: 0.60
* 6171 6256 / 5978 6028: 0.83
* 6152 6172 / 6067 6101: 0.79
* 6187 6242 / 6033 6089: 0.69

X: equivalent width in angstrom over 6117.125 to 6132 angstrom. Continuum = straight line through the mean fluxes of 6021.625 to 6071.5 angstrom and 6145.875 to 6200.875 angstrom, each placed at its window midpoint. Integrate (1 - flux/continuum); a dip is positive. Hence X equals -2.6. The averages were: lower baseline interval 34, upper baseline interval 27.7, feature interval 35.5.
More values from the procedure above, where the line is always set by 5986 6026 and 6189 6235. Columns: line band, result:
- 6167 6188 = -1.5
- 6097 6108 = -3.3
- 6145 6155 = -4.7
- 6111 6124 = -4.3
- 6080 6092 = -3.6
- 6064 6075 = -2.7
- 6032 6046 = -1.8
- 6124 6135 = -4.5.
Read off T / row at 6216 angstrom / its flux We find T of 22.6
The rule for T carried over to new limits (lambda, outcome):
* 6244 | 21.7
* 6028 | 33.6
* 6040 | 32.4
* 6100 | 36.2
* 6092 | 36.3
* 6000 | 31.1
